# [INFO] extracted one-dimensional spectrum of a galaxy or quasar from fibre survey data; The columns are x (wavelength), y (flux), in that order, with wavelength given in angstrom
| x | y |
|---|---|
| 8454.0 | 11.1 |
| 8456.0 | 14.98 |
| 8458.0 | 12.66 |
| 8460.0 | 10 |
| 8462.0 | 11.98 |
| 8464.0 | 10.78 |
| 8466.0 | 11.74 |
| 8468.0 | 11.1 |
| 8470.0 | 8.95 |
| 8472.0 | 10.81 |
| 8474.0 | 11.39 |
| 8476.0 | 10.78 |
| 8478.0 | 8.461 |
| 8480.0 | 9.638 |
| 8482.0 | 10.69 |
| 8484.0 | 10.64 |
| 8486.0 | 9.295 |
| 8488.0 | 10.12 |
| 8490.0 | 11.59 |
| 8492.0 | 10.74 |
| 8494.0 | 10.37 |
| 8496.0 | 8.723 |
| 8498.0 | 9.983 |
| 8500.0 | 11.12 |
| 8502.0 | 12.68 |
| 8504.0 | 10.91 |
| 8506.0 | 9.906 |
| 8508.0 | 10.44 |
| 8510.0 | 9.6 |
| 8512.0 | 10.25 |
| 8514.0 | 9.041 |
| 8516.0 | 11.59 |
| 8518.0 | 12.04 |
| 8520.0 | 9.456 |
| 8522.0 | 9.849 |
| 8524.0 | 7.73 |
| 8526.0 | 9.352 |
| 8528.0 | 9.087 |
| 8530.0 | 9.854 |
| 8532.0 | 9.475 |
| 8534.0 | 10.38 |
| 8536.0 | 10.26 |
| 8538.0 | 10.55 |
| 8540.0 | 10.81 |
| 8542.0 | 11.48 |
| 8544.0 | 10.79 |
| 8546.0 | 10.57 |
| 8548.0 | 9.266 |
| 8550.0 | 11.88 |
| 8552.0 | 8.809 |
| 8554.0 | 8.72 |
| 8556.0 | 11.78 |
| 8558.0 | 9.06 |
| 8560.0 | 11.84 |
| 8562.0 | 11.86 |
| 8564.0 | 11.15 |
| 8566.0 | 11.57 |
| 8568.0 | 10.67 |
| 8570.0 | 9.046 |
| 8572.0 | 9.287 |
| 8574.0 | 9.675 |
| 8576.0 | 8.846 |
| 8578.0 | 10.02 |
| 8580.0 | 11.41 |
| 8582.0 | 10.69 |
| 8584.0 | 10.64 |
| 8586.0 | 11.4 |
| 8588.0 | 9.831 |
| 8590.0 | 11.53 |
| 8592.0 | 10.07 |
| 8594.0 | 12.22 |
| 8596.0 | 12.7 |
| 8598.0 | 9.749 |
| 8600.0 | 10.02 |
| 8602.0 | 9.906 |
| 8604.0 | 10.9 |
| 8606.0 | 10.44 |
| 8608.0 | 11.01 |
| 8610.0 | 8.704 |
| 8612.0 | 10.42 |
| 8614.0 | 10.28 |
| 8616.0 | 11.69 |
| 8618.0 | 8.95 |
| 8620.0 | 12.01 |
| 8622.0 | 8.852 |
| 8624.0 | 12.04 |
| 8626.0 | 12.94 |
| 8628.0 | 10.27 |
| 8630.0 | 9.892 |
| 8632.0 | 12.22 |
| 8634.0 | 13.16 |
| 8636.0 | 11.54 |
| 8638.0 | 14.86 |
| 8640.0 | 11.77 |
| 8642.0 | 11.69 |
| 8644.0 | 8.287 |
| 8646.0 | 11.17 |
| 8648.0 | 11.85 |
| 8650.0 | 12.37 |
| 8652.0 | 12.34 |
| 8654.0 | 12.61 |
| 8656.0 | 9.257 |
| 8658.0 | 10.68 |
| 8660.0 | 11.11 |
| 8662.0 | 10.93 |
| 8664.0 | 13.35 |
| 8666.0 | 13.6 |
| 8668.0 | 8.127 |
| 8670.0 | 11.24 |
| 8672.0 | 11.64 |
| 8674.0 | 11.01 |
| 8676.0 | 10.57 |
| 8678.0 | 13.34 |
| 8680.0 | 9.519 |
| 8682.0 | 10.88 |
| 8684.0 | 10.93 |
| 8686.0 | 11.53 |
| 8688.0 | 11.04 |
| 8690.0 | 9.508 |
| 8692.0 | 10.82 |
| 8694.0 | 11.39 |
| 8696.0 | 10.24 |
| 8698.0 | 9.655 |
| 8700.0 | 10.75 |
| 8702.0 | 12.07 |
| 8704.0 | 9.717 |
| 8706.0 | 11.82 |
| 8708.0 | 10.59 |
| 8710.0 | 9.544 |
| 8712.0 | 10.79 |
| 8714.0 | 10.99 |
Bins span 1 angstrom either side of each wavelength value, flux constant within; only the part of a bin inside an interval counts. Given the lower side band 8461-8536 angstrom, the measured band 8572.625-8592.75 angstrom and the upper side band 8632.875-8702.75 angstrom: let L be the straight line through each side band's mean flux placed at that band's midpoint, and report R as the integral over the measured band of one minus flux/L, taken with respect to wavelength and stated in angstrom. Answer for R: 0.7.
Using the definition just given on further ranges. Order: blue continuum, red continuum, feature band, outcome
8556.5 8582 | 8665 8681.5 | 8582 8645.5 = -1.5 angstrom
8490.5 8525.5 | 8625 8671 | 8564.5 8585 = 1.2 angstrom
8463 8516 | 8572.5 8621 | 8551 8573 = 0.3 angstrom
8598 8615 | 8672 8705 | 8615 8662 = -4.2 angstrom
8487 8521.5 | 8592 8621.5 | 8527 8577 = 1.3 angstrom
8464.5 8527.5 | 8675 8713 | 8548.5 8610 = -0.2 angstrom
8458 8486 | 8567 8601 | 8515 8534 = 1.2 angstrom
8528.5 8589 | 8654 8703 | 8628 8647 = -1.3 angstrom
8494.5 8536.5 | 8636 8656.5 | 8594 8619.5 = 1.6 angstrom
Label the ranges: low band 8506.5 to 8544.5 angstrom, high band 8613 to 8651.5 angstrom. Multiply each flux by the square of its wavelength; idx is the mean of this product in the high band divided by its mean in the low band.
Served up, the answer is 1.15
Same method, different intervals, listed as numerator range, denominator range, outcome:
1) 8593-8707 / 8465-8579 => 1.11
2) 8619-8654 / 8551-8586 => 1.14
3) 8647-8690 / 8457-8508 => 1.11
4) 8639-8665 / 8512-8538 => 1.18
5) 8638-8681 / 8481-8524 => 1.13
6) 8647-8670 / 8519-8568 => 1.15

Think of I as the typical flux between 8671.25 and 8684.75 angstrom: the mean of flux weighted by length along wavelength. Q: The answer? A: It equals 11.1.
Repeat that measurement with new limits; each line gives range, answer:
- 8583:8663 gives 11.1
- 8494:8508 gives 10.5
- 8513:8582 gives 10.2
